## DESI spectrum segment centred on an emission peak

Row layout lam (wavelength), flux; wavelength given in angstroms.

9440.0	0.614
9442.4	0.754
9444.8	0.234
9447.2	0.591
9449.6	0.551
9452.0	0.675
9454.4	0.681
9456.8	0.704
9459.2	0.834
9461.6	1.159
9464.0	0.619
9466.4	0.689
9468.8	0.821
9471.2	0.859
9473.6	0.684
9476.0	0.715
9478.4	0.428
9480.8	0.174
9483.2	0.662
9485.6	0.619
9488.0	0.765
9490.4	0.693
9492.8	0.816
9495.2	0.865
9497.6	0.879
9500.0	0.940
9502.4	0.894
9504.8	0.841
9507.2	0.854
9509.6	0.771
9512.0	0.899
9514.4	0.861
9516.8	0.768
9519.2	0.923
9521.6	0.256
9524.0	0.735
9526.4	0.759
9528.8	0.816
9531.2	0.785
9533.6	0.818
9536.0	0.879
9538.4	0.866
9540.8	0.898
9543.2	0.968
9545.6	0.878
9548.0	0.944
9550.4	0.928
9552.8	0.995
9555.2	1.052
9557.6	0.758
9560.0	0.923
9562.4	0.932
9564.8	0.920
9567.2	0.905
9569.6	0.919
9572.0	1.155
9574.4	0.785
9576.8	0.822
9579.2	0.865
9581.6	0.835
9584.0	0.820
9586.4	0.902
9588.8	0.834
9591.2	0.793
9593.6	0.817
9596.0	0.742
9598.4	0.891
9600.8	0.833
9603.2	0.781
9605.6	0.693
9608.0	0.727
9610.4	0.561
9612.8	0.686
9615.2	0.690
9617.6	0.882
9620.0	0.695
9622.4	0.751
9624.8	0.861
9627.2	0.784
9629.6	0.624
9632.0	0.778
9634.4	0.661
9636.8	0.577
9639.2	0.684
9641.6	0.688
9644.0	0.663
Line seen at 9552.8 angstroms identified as C III]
